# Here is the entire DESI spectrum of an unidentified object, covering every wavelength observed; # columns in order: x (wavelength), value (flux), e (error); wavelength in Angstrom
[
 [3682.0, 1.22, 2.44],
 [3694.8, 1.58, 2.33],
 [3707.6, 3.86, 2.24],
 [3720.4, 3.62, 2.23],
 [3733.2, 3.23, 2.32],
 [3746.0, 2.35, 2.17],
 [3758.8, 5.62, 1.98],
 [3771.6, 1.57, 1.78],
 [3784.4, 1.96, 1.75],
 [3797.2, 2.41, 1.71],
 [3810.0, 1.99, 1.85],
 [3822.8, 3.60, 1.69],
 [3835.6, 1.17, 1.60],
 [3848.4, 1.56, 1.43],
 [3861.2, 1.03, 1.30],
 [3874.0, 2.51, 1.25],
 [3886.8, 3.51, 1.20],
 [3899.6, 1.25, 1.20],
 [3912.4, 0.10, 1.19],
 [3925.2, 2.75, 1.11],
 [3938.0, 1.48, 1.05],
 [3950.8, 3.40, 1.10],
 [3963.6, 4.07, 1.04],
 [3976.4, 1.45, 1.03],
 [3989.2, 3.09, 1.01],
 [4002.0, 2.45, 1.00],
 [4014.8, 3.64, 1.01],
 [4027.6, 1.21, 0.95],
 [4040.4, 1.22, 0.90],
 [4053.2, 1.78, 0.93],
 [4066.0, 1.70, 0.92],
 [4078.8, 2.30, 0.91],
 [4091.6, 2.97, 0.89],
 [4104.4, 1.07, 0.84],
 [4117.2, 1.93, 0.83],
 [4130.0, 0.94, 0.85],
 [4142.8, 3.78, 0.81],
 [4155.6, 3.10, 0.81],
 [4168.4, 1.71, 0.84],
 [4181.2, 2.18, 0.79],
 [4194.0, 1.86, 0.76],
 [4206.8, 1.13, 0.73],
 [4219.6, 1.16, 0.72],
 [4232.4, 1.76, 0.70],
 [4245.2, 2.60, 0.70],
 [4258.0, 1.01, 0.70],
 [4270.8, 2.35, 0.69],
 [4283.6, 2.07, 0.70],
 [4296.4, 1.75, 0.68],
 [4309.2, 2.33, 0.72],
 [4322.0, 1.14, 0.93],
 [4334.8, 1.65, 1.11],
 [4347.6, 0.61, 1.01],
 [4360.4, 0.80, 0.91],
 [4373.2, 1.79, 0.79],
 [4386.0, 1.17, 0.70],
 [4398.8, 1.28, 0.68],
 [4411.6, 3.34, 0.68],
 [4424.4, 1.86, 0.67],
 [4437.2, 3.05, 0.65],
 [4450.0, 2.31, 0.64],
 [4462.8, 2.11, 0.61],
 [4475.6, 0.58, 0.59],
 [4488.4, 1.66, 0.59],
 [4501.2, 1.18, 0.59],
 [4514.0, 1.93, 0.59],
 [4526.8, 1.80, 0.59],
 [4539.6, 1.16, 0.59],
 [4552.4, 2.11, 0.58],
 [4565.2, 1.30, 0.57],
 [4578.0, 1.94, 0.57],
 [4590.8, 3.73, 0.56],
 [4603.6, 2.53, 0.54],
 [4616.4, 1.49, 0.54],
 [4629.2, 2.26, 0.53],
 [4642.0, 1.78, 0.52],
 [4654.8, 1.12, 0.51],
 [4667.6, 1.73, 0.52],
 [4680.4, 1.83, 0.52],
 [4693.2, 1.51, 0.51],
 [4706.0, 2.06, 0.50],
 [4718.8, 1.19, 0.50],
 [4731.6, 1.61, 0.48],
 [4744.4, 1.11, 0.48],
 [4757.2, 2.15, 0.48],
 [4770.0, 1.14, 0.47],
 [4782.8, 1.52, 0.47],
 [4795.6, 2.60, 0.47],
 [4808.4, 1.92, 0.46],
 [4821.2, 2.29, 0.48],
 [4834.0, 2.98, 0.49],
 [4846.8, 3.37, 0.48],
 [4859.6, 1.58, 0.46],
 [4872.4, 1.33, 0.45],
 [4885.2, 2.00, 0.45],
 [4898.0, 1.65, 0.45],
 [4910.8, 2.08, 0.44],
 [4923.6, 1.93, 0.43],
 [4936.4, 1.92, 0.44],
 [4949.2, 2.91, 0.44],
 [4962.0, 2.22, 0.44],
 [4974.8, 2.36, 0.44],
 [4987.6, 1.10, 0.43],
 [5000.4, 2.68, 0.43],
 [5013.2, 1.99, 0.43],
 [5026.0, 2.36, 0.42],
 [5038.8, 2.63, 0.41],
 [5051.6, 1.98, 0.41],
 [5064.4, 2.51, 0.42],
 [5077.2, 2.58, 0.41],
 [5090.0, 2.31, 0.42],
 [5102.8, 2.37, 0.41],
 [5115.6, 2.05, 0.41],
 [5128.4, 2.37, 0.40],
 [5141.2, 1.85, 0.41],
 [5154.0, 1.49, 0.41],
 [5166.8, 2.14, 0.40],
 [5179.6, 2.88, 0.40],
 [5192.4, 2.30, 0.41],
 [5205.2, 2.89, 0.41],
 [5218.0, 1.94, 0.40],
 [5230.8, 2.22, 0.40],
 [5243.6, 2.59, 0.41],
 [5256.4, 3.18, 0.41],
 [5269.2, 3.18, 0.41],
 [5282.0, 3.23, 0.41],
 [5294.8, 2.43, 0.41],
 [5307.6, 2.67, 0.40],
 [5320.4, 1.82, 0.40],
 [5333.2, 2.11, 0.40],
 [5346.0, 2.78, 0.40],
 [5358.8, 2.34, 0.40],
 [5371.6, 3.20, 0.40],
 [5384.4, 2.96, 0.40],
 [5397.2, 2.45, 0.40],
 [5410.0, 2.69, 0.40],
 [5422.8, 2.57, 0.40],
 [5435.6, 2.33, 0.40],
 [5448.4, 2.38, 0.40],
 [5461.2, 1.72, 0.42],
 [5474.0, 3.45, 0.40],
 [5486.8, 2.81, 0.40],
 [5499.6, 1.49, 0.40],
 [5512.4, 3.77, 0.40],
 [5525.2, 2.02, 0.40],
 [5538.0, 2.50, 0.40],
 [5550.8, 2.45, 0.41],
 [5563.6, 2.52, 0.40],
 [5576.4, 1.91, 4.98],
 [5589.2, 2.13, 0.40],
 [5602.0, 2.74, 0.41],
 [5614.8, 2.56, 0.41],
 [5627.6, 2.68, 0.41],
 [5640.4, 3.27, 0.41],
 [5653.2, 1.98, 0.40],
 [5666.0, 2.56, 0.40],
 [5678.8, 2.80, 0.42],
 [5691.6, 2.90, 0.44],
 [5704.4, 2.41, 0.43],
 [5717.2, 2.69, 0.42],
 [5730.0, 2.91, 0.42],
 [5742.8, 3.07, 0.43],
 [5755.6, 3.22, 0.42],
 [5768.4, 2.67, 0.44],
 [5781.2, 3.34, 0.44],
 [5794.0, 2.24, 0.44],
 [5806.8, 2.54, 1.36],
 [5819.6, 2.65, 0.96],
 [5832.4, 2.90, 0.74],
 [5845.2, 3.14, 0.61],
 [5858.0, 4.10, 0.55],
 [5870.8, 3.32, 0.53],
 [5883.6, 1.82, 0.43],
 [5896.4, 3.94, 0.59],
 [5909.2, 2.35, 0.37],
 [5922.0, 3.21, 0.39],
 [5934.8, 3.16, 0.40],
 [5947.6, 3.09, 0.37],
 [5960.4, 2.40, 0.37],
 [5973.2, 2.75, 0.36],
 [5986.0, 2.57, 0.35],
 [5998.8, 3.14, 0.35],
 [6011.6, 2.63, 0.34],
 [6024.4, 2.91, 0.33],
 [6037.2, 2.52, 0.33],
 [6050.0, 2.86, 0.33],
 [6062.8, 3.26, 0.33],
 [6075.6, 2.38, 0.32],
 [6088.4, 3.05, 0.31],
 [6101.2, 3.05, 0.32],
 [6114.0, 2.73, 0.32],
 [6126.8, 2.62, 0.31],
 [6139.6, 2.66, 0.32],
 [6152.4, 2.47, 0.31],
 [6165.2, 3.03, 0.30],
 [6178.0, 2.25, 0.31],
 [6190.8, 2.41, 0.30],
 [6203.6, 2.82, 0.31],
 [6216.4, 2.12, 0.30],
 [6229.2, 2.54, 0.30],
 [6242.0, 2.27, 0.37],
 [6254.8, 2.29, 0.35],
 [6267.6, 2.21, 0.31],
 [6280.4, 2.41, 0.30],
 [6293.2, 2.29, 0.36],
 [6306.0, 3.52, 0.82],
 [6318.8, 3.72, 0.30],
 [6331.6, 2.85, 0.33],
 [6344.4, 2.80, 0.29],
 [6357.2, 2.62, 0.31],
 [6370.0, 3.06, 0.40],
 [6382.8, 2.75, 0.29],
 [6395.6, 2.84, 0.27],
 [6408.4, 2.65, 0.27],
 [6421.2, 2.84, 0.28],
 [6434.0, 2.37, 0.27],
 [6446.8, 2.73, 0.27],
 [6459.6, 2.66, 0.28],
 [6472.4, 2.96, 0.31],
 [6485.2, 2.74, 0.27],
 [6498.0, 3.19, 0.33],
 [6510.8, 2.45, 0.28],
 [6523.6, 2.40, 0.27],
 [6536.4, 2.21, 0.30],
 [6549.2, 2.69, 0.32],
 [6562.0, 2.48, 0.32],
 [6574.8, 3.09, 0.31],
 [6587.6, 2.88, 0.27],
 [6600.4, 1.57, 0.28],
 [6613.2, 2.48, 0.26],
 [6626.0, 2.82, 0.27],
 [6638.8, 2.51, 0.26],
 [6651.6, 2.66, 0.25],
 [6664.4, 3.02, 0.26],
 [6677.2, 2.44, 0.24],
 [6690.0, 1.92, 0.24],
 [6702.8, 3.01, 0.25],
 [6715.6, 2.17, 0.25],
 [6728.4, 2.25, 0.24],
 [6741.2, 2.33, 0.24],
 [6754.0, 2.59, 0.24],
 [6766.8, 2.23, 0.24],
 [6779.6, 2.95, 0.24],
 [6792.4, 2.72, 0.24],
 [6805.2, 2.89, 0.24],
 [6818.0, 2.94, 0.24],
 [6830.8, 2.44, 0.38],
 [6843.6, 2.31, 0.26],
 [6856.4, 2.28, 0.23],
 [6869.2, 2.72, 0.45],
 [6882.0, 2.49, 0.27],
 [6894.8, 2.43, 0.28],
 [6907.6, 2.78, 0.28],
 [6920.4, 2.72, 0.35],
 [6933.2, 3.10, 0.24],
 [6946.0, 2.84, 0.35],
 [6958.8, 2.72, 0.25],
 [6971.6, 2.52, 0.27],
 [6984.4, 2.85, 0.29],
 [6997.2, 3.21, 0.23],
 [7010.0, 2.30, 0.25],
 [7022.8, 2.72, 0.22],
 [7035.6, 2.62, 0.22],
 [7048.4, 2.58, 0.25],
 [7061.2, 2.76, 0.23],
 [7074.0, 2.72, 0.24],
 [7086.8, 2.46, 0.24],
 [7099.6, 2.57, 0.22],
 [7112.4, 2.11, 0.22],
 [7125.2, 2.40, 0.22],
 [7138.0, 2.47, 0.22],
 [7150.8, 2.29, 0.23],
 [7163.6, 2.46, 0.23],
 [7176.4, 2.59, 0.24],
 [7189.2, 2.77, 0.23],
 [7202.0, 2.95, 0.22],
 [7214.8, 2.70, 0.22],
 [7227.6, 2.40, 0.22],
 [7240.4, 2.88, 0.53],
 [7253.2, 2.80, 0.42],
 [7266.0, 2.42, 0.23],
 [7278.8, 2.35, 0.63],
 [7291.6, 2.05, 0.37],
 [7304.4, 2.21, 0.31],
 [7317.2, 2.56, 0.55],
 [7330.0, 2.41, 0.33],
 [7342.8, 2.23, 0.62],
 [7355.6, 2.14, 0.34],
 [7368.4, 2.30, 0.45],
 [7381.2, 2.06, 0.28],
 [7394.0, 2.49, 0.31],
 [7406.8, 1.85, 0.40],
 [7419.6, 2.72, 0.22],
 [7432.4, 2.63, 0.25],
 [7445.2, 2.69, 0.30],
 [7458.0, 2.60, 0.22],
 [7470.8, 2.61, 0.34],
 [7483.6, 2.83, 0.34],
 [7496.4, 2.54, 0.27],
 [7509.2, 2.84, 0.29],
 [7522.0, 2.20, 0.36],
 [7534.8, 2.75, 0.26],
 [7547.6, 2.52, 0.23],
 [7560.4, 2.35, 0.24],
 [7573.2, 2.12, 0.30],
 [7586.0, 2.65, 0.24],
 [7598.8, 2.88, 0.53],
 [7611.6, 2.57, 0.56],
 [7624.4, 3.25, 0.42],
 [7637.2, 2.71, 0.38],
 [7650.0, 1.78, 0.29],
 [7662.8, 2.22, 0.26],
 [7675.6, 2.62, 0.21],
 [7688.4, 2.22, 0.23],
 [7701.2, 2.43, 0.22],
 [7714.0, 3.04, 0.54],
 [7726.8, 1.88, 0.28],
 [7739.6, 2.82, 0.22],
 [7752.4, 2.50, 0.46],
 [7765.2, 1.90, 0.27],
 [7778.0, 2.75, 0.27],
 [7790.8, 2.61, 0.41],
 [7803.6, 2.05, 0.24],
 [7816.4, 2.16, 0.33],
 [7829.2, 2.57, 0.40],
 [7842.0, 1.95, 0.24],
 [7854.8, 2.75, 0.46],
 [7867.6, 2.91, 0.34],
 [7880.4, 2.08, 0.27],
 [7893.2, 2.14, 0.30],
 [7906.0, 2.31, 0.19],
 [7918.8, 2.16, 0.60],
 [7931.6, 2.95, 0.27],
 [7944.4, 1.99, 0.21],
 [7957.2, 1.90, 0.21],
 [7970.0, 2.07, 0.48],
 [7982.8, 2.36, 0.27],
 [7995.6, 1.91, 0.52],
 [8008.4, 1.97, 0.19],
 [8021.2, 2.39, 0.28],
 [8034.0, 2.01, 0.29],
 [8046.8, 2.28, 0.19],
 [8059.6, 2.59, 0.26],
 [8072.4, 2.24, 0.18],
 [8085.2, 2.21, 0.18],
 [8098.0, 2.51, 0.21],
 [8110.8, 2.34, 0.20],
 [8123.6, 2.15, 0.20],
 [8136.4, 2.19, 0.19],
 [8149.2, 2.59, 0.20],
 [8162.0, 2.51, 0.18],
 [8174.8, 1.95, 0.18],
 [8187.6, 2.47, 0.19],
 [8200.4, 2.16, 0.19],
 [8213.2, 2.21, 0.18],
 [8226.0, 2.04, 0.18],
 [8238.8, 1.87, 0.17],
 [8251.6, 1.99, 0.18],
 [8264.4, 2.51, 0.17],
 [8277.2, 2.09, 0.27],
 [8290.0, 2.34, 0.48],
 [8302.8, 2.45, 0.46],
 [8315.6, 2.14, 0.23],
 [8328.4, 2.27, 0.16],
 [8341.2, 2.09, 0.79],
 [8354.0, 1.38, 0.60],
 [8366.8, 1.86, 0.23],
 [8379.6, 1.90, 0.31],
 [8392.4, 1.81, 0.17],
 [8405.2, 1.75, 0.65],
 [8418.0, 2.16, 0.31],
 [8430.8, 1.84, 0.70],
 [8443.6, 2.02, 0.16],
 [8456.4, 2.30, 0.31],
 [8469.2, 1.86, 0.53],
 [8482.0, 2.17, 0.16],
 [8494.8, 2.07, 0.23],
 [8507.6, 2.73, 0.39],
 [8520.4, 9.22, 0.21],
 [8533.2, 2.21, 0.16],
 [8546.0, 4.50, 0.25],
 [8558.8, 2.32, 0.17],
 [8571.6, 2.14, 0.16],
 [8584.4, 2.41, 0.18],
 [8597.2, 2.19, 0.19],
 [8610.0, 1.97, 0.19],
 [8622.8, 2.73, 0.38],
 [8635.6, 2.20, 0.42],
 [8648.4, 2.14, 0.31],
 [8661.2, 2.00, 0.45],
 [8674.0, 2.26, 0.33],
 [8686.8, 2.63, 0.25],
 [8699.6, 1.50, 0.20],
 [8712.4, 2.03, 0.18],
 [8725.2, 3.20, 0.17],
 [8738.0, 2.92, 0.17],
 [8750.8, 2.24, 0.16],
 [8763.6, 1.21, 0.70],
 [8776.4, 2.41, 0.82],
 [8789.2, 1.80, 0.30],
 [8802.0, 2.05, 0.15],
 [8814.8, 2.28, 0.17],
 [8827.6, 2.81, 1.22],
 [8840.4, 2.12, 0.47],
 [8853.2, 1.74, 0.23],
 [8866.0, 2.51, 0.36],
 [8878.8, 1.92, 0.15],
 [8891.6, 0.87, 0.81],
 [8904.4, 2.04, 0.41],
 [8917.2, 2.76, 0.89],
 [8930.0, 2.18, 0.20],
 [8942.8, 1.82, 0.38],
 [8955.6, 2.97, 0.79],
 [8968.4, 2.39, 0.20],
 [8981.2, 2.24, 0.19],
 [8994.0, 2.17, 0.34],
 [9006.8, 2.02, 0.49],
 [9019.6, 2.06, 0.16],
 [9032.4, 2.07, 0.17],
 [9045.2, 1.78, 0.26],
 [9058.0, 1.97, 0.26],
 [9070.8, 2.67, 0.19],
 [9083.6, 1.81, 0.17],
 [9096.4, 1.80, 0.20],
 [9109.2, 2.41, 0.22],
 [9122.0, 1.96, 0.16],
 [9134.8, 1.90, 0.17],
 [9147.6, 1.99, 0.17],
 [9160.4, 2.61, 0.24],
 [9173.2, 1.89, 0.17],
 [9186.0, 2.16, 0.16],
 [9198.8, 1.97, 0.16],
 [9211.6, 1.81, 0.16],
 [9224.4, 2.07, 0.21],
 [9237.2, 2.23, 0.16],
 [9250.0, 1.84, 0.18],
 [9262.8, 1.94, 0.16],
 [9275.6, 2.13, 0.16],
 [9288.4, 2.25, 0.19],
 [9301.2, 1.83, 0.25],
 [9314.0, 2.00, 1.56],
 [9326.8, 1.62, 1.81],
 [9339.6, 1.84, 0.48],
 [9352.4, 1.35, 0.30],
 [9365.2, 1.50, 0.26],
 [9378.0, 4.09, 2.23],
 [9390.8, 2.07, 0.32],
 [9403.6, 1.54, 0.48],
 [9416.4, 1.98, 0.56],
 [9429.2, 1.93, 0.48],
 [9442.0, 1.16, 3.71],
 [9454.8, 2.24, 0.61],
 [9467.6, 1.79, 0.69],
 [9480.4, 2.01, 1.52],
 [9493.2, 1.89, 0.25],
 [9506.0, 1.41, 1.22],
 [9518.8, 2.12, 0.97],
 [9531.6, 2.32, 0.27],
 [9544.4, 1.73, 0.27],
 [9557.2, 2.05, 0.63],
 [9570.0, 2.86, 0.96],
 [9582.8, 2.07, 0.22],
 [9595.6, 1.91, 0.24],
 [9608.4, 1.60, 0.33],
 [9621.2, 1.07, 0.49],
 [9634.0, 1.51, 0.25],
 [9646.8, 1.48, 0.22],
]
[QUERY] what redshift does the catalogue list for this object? 0.30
